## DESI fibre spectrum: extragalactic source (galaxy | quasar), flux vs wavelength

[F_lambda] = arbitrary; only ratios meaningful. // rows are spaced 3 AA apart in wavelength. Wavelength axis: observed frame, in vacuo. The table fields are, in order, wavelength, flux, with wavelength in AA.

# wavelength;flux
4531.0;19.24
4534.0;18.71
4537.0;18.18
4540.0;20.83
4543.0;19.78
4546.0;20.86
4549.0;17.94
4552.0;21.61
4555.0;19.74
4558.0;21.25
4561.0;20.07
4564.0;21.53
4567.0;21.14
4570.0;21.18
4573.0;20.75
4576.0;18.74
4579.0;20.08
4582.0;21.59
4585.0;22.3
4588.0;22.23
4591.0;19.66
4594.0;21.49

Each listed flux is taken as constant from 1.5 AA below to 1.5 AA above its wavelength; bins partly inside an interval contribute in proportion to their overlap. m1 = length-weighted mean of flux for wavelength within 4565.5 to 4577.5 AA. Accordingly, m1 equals 20.5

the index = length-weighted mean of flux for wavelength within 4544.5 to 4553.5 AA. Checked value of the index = 20.1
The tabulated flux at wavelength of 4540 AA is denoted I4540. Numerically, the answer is 20.83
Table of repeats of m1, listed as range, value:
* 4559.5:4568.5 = 20.9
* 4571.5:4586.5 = 20.7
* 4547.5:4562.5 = 20.1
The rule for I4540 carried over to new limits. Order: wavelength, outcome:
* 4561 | 20.07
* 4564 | 21.53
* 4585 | 22.3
